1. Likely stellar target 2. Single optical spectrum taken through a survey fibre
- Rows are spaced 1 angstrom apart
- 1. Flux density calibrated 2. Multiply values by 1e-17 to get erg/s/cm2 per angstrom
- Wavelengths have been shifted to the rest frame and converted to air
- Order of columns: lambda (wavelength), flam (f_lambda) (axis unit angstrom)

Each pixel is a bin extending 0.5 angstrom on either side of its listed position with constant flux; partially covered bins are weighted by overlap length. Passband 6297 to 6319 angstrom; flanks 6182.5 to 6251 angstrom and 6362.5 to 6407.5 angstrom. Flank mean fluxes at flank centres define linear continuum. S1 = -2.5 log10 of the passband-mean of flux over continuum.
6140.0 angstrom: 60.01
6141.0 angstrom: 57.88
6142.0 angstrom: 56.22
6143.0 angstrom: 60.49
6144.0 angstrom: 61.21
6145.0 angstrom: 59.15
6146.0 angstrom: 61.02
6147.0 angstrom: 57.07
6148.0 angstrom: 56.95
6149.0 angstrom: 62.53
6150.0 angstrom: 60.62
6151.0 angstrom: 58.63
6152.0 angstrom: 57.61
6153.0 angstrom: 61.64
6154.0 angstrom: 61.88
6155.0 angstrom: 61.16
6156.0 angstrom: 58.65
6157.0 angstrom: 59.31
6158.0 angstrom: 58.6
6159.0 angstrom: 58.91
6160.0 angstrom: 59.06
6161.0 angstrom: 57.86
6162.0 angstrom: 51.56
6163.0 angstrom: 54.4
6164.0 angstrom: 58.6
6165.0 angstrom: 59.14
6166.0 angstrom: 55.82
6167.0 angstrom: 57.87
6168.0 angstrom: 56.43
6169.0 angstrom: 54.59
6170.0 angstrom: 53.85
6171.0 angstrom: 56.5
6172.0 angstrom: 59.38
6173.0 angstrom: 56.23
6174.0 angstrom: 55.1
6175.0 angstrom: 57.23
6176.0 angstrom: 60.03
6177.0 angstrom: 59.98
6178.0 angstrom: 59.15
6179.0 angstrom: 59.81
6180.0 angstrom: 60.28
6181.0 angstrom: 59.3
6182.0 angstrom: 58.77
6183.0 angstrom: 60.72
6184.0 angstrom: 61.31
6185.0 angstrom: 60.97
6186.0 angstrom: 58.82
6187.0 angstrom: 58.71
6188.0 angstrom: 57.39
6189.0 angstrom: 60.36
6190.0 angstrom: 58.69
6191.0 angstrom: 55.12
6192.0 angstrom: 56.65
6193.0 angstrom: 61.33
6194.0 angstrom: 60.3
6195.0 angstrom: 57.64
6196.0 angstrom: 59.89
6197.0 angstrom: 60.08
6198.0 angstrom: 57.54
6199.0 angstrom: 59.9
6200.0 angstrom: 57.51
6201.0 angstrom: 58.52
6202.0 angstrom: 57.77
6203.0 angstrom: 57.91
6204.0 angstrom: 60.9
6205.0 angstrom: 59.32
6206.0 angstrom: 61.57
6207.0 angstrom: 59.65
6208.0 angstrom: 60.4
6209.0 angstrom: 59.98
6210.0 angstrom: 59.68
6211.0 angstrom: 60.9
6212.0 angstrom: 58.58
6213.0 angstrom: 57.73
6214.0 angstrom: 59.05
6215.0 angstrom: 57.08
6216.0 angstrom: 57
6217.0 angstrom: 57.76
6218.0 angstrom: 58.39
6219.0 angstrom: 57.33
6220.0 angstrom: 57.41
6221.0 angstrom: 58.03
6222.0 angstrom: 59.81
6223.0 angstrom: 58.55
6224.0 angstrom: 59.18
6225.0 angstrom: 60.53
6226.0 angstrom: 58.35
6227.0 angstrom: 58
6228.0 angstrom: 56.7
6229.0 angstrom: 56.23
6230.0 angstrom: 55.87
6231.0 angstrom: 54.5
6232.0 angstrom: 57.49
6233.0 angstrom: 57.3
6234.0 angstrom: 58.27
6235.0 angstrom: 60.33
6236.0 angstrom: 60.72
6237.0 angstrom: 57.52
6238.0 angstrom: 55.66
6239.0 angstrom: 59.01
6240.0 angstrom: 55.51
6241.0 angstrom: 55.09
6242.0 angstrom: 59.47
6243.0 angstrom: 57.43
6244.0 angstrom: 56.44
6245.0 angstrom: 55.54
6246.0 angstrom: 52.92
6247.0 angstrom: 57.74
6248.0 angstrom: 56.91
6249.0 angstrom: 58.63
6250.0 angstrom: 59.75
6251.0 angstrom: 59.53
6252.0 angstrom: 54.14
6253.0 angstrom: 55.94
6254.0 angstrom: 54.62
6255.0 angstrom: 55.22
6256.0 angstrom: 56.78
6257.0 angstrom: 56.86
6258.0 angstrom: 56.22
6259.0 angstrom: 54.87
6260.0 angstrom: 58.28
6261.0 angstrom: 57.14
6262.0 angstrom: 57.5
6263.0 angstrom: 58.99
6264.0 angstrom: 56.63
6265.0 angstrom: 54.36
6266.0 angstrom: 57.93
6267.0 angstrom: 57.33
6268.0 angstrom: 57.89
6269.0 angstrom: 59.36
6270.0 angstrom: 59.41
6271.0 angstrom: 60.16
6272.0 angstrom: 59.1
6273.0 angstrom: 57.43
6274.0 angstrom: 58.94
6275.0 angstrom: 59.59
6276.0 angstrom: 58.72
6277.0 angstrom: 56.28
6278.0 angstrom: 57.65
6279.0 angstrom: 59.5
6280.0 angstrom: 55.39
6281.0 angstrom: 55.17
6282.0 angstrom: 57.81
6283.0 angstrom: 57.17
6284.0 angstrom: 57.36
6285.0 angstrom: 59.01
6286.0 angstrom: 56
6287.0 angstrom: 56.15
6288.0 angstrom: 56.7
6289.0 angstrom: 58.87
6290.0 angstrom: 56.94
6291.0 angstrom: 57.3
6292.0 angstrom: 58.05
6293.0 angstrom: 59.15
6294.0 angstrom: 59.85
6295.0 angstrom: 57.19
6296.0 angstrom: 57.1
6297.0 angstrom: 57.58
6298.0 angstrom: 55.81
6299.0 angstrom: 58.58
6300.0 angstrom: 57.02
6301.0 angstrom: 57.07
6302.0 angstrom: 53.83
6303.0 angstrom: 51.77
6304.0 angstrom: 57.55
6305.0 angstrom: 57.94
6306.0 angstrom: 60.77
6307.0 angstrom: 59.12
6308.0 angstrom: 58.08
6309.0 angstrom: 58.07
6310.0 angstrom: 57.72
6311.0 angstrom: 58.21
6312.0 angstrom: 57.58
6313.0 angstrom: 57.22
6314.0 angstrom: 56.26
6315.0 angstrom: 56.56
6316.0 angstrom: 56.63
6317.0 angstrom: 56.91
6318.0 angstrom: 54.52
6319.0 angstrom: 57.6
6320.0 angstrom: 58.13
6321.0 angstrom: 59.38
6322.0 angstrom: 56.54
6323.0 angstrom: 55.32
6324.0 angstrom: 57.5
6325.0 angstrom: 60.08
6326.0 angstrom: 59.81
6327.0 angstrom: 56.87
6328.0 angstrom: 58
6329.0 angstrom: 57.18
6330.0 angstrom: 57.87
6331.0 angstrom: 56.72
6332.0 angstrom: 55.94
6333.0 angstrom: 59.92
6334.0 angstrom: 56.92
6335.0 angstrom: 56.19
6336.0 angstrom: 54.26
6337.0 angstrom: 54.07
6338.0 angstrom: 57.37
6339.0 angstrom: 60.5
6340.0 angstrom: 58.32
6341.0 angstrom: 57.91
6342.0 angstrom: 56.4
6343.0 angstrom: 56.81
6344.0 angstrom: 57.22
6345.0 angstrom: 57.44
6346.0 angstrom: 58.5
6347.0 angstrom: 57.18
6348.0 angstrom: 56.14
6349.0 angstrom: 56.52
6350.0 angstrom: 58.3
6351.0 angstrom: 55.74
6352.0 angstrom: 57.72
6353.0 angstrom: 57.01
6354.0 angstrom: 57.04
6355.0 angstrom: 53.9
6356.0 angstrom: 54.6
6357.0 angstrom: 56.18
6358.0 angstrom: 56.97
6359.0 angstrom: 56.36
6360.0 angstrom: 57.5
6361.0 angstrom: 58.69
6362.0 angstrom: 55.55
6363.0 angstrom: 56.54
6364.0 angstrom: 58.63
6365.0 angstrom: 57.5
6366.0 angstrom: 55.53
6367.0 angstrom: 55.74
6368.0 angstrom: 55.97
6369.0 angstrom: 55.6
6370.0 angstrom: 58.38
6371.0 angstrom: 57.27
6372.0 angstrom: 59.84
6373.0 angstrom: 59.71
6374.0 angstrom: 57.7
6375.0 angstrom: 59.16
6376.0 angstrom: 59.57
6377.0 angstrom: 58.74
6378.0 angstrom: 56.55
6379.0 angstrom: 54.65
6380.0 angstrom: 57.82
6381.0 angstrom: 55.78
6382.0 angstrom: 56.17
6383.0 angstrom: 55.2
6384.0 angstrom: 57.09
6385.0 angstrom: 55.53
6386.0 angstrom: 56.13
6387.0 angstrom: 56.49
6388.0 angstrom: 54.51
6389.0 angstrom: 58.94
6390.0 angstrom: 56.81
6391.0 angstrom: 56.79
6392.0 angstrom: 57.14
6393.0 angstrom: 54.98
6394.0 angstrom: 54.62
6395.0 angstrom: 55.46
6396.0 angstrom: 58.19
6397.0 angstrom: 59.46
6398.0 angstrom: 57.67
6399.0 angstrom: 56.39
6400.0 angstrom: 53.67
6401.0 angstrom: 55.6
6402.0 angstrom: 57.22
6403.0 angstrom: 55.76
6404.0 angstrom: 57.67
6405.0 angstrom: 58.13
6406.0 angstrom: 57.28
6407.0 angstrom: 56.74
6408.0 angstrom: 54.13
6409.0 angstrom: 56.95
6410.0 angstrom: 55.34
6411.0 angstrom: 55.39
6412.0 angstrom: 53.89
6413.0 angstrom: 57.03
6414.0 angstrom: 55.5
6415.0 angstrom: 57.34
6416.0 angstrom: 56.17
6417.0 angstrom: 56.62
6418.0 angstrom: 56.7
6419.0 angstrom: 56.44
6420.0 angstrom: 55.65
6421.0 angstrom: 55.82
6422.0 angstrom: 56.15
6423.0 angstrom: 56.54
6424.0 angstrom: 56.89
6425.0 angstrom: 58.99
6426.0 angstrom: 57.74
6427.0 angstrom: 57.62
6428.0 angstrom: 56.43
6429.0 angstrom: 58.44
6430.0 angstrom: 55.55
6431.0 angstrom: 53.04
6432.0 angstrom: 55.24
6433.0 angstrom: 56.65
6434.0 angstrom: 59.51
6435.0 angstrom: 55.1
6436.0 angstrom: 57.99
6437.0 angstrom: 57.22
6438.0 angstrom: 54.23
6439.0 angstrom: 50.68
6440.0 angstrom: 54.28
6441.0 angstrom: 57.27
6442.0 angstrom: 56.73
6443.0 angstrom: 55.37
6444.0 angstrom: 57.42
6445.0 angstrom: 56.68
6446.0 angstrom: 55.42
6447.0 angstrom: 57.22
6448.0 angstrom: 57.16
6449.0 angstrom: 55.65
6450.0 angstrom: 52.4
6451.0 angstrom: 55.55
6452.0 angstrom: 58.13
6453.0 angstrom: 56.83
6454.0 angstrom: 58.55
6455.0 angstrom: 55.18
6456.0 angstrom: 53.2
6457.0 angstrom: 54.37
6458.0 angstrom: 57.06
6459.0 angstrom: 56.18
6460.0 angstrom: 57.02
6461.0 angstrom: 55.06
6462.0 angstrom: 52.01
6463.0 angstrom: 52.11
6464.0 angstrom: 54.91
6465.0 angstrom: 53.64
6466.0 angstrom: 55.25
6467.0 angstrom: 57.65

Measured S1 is 0.01 mag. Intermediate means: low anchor 58.4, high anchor 56.9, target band 57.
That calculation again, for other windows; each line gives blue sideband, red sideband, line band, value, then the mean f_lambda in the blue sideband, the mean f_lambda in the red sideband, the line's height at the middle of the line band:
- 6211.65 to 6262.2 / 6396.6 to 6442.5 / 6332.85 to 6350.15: -0.01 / 57.3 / 56.3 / 56.8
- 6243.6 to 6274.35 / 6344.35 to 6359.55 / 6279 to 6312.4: -0.01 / 57.2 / 56.6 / 57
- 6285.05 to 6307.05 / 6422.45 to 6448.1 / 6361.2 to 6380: -0.01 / 57.3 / 56.3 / 56.8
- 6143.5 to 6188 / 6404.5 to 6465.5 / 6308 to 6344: -0.01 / 58.5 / 56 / 57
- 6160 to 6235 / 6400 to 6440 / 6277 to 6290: 0.01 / 58.3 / 56.2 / 57.5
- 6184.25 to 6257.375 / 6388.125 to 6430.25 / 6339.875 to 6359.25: 0.00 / 58.1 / 56.6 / 57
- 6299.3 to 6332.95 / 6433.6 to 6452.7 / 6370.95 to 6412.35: 0.00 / 57.3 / 56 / 56.5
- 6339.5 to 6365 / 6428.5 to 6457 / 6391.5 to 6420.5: 0.00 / 56.9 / 55.9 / 56.3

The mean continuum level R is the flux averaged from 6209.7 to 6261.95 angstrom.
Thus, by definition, 57.5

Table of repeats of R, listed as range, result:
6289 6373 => 57.2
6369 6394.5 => 57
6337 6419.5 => 56.8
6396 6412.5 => 56.4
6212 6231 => 57.9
